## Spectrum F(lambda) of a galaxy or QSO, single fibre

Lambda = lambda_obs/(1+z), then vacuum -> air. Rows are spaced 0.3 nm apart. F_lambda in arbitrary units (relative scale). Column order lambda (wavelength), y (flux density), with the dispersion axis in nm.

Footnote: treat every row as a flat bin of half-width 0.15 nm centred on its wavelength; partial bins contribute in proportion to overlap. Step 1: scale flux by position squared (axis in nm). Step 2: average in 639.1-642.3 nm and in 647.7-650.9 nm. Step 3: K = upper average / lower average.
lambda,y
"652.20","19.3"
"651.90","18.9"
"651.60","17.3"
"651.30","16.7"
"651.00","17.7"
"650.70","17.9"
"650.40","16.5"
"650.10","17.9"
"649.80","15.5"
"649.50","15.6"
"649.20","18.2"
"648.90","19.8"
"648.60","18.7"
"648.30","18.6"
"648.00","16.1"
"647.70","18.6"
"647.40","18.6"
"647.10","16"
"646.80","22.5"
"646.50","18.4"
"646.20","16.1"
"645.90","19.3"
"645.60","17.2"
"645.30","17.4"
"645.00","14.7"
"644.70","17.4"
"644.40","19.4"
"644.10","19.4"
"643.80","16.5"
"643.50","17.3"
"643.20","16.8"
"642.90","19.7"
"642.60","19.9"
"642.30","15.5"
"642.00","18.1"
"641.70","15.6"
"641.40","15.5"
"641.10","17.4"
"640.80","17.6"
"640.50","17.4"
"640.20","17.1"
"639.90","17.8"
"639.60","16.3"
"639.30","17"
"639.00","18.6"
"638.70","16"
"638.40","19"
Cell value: 1.06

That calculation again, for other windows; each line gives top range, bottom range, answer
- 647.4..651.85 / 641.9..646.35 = 1.01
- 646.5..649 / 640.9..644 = 1.09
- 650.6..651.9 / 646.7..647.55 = 0.94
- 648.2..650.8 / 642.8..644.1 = 1.01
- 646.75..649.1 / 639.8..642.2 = 1.11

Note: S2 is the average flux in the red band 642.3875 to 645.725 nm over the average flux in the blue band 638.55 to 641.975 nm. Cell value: 1.0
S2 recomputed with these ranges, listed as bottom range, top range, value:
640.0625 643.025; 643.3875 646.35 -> 1.01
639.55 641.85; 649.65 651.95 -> 1.02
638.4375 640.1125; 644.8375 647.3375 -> 1.03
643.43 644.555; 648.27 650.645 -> 0.96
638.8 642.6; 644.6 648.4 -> 1.04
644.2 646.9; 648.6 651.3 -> 0.97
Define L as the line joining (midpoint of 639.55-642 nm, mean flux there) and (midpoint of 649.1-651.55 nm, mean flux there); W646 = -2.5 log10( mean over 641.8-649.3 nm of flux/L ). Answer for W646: -0.06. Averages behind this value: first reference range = 16.9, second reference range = 17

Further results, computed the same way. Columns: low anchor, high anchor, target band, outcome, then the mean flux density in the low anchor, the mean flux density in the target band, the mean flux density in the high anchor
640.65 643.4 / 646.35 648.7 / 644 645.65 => 0.021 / 17.3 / 17.6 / 18.4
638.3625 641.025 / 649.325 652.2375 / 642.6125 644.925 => -0.046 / 17.4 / 18.1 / 17.3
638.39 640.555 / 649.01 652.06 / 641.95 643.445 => -0.041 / 17.3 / 17.9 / 17.3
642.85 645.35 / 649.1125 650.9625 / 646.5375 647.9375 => -0.089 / 17.5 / 18.7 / 16.9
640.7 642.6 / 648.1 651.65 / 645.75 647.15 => -0.084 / 16.8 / 18.6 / 17.5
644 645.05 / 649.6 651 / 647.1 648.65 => -0.031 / 17.9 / 17.9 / 17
